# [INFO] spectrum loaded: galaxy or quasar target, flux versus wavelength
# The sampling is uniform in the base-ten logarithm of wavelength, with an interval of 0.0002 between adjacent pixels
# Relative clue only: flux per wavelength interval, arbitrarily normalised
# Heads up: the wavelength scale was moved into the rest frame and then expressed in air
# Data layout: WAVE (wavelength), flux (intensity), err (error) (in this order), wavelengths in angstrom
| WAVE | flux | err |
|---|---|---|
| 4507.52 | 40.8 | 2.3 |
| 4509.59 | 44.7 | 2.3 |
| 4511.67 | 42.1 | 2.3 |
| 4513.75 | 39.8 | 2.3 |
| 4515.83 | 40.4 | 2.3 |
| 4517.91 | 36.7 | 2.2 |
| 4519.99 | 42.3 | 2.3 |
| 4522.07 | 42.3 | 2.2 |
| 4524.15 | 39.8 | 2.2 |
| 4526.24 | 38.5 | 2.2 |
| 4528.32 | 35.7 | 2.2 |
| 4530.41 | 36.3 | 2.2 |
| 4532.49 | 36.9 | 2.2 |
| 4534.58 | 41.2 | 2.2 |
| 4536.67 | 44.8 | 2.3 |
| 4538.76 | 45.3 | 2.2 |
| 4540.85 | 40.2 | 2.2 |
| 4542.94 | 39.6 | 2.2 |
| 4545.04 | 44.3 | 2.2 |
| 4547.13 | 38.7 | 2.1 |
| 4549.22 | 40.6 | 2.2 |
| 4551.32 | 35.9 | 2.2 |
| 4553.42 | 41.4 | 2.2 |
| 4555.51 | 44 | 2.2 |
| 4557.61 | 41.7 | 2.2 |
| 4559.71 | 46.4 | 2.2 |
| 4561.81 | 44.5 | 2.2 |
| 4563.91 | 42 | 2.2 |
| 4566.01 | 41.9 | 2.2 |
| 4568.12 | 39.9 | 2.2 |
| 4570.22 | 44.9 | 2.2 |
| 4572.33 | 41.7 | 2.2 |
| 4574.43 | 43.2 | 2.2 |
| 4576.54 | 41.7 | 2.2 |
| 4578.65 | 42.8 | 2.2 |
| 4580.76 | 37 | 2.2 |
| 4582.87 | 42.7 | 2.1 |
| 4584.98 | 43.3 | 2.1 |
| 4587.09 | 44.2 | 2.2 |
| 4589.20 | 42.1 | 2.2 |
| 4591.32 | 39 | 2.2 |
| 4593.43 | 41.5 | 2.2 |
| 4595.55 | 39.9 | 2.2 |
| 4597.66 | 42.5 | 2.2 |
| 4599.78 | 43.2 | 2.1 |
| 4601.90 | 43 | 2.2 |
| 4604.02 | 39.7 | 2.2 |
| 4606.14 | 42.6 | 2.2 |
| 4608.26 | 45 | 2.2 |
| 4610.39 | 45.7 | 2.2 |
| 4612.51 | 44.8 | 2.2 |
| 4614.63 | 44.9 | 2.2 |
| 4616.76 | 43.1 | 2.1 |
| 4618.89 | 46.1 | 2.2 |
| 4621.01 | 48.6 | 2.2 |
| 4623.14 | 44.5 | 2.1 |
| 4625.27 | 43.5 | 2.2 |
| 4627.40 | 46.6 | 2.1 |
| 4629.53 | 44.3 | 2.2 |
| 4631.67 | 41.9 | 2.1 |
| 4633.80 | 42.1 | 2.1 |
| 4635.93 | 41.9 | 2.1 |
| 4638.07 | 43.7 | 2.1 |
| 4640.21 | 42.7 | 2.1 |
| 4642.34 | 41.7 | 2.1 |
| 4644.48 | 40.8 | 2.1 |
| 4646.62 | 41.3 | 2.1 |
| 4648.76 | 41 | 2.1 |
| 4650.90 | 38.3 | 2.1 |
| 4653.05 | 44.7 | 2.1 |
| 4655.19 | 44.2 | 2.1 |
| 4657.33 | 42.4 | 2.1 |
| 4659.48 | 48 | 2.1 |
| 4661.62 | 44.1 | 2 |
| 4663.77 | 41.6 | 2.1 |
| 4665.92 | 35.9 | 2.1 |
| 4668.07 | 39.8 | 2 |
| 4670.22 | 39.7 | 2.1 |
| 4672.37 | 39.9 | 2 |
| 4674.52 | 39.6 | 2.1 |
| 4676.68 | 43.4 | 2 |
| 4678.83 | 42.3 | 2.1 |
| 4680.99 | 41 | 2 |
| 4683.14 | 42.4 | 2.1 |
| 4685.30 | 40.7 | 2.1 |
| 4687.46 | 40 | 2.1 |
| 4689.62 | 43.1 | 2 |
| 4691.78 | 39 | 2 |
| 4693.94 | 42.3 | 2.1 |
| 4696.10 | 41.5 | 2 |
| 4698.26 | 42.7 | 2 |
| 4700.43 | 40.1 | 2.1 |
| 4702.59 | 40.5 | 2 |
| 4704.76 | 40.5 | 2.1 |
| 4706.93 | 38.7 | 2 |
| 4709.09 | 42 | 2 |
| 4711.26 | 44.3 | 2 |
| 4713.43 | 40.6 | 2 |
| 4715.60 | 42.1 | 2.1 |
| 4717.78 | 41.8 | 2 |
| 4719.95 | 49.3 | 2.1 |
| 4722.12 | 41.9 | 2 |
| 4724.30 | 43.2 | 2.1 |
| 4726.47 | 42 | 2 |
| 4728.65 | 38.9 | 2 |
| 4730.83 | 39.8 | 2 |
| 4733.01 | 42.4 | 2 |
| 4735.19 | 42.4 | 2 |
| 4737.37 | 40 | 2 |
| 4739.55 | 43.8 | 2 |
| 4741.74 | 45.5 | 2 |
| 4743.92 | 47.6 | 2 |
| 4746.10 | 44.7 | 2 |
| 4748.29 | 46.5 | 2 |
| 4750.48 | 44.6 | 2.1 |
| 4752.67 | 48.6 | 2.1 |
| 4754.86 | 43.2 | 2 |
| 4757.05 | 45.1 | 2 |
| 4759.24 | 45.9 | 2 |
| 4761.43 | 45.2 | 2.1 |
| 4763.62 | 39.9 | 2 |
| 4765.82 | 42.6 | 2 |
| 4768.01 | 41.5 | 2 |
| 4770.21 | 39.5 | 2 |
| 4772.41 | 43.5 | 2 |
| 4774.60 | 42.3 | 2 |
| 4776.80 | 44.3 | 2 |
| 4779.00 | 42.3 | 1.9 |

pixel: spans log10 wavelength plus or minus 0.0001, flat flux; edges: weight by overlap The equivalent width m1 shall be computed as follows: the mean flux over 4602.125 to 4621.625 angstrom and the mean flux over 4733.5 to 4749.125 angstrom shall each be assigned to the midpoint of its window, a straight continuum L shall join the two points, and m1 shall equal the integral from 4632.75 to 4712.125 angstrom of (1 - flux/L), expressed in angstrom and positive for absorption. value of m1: 4.93 angstrom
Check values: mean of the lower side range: 44.3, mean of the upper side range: 44.3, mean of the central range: 41.6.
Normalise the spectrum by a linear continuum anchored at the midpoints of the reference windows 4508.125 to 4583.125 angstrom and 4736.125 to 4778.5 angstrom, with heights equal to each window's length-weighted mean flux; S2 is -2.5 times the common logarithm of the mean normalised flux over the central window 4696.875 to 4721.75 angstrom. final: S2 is 0.031 mag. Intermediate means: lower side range 41.1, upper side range 43.9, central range 42.1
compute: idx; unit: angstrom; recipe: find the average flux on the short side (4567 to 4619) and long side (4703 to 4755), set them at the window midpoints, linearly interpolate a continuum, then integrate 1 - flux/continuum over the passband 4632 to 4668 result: 0.6 angstrom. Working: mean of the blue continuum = 42.5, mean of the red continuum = 43.1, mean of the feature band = 42.1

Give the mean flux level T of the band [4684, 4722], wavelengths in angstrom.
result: 41.7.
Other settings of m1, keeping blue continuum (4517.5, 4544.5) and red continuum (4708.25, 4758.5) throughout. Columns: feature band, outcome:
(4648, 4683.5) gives 0.61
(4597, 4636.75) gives -2.26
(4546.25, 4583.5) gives -0.94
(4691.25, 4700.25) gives 0.31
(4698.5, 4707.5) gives 0.57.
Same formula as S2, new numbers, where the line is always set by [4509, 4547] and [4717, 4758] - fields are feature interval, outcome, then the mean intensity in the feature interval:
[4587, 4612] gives -0.02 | 42.3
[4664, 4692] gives 0.06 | 40.6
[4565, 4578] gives -0.03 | 42.2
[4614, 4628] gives -0.08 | 45.3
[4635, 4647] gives 0.01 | 42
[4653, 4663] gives -0.05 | 44.6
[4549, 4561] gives -0.02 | 41.8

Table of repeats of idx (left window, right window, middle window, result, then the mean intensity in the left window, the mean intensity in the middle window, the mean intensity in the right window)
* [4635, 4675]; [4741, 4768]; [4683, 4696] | 0.5 angstrom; 41.7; 41.2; 44.8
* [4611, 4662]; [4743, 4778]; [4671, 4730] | 3.0 angstrom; 43.6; 41.6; 44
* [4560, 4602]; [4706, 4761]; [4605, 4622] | -1.1 angstrom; 42.1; 45.1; 43.4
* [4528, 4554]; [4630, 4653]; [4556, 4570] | -0.8 angstrom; 40.2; 42.9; 41.7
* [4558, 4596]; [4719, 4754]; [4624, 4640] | -0.3 angstrom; 42.2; 43.4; 43.8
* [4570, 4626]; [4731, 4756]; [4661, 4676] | 1.2 angstrom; 43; 40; 44.3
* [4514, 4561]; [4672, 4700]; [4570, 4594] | -0.6 angstrom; 40.6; 41.9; 41.4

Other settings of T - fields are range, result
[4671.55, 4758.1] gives 42.5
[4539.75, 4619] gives 42.2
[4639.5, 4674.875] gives 41.5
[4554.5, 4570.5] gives 43.1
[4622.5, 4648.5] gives 42.8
